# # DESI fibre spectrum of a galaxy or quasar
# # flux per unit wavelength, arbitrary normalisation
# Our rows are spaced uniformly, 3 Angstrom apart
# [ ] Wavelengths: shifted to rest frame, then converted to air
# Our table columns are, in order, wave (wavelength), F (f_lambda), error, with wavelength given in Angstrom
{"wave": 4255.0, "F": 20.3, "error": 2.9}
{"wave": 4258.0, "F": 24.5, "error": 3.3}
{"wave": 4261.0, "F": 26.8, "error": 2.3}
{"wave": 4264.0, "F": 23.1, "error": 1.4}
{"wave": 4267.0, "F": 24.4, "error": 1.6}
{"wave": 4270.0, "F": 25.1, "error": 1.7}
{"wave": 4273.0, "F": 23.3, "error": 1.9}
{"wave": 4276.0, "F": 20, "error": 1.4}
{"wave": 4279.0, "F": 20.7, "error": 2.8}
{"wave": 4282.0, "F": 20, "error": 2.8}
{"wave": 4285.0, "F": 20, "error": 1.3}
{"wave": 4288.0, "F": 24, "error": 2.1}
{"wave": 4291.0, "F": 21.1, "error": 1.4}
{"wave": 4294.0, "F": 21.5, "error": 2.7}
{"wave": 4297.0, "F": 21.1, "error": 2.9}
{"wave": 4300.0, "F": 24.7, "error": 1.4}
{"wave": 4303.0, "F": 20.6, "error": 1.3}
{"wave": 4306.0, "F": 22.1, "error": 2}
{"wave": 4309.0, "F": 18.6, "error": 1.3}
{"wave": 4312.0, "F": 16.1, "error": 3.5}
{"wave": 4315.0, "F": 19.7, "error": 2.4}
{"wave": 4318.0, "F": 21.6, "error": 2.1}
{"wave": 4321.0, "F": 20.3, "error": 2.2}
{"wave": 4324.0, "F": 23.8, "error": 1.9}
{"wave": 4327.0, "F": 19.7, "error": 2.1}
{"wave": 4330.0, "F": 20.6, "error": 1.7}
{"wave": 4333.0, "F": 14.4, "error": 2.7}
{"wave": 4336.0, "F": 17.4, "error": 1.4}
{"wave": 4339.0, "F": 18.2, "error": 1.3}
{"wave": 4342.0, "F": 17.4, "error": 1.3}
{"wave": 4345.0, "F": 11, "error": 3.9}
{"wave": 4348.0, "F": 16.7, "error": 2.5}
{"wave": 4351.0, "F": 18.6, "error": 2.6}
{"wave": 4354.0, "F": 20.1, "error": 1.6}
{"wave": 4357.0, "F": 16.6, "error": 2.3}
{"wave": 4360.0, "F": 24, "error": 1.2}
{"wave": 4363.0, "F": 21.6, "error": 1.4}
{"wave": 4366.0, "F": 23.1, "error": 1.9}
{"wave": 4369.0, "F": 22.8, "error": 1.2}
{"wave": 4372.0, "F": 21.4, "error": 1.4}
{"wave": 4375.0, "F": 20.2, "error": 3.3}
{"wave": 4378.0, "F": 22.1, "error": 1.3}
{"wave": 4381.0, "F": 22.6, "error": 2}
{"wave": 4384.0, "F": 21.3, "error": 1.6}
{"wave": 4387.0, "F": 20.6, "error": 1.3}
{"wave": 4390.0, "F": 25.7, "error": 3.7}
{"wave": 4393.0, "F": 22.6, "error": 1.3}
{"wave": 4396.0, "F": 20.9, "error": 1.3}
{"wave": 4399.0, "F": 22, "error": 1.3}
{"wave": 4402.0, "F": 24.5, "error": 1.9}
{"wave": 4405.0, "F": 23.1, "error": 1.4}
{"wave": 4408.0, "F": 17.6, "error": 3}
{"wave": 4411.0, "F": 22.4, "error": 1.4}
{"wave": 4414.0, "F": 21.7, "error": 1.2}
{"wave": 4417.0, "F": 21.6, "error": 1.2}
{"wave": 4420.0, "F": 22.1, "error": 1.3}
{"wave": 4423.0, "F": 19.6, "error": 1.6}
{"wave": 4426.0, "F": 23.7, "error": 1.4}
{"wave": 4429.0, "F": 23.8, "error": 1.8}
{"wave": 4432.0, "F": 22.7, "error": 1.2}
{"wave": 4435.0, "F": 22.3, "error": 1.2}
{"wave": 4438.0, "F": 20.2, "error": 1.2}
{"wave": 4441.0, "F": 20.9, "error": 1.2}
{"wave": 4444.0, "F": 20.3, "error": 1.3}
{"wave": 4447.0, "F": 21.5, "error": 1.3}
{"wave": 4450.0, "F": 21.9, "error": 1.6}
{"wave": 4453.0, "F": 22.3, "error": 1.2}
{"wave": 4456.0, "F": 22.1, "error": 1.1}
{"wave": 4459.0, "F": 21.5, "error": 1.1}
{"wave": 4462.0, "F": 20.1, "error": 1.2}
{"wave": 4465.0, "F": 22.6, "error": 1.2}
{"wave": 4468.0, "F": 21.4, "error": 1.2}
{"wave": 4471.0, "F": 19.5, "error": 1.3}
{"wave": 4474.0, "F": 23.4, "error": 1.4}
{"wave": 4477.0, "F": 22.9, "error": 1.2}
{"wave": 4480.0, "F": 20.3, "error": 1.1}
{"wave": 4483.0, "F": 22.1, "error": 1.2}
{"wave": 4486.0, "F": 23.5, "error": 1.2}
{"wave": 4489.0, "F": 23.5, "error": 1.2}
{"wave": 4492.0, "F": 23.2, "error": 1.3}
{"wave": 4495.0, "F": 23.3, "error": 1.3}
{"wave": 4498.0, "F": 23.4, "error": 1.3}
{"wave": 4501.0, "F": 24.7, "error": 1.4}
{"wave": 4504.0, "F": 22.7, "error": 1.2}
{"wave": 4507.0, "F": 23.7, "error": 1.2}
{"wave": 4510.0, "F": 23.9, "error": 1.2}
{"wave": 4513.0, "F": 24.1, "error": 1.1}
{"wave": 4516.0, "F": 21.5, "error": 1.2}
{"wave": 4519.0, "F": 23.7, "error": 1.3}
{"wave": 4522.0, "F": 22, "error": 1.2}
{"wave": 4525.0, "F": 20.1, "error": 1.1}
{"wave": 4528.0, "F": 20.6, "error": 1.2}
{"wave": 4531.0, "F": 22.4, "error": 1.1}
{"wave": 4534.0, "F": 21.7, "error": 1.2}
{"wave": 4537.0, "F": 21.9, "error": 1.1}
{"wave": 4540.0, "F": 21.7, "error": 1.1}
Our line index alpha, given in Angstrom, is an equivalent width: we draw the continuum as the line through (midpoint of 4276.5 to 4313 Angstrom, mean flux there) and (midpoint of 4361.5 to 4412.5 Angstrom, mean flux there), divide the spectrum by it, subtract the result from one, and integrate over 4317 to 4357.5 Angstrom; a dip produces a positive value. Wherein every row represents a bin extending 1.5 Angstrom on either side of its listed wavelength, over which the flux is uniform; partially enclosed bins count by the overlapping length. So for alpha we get 5.86 Angstrom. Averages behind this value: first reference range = 20.9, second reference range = 22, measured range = 18.3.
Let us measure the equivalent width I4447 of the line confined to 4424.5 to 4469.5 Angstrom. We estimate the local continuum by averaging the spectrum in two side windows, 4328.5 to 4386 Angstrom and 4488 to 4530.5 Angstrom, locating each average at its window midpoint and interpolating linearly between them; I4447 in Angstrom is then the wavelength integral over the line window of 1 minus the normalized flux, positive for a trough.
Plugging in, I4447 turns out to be -0.7 Angstrom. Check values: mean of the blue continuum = 19.5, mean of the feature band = 21.8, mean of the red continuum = 22.9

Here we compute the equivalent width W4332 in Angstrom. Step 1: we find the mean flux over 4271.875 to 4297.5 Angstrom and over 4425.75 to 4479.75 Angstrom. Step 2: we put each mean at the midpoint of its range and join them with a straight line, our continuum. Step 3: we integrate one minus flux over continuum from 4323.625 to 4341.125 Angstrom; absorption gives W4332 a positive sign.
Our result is 2.26 Angstrom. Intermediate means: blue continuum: 21.3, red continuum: 21.8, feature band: 18.7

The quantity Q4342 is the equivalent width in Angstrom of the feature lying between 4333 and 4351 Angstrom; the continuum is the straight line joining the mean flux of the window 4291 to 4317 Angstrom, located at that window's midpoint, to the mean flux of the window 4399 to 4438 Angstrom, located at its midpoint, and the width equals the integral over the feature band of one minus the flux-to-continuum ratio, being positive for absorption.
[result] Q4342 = 4.2 Angstrom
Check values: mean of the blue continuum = 20.6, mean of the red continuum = 22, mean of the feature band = 16.2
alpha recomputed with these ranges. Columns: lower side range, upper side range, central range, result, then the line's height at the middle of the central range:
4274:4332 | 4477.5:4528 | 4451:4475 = 0.9 Angstrom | 22.4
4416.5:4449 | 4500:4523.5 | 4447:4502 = 0.6 Angstrom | 22.5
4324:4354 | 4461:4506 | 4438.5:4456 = -0.1 Angstrom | 21.3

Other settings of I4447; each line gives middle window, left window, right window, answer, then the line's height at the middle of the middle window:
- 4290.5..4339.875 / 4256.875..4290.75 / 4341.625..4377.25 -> 2.74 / 21.3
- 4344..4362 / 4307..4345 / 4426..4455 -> 1.25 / 19.5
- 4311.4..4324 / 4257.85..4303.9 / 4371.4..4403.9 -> 1.25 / 22.4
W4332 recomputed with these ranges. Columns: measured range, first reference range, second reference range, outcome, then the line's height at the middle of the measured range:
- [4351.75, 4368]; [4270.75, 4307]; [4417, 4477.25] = 0.5 Angstrom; 21.7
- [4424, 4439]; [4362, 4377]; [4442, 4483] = -0.6 Angstrom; 21.6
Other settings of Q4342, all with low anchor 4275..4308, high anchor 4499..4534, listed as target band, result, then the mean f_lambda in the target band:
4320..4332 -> 0.4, 20.9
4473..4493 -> -0.2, 22.7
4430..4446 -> 0.6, 21.4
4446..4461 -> 0.3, 21.8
